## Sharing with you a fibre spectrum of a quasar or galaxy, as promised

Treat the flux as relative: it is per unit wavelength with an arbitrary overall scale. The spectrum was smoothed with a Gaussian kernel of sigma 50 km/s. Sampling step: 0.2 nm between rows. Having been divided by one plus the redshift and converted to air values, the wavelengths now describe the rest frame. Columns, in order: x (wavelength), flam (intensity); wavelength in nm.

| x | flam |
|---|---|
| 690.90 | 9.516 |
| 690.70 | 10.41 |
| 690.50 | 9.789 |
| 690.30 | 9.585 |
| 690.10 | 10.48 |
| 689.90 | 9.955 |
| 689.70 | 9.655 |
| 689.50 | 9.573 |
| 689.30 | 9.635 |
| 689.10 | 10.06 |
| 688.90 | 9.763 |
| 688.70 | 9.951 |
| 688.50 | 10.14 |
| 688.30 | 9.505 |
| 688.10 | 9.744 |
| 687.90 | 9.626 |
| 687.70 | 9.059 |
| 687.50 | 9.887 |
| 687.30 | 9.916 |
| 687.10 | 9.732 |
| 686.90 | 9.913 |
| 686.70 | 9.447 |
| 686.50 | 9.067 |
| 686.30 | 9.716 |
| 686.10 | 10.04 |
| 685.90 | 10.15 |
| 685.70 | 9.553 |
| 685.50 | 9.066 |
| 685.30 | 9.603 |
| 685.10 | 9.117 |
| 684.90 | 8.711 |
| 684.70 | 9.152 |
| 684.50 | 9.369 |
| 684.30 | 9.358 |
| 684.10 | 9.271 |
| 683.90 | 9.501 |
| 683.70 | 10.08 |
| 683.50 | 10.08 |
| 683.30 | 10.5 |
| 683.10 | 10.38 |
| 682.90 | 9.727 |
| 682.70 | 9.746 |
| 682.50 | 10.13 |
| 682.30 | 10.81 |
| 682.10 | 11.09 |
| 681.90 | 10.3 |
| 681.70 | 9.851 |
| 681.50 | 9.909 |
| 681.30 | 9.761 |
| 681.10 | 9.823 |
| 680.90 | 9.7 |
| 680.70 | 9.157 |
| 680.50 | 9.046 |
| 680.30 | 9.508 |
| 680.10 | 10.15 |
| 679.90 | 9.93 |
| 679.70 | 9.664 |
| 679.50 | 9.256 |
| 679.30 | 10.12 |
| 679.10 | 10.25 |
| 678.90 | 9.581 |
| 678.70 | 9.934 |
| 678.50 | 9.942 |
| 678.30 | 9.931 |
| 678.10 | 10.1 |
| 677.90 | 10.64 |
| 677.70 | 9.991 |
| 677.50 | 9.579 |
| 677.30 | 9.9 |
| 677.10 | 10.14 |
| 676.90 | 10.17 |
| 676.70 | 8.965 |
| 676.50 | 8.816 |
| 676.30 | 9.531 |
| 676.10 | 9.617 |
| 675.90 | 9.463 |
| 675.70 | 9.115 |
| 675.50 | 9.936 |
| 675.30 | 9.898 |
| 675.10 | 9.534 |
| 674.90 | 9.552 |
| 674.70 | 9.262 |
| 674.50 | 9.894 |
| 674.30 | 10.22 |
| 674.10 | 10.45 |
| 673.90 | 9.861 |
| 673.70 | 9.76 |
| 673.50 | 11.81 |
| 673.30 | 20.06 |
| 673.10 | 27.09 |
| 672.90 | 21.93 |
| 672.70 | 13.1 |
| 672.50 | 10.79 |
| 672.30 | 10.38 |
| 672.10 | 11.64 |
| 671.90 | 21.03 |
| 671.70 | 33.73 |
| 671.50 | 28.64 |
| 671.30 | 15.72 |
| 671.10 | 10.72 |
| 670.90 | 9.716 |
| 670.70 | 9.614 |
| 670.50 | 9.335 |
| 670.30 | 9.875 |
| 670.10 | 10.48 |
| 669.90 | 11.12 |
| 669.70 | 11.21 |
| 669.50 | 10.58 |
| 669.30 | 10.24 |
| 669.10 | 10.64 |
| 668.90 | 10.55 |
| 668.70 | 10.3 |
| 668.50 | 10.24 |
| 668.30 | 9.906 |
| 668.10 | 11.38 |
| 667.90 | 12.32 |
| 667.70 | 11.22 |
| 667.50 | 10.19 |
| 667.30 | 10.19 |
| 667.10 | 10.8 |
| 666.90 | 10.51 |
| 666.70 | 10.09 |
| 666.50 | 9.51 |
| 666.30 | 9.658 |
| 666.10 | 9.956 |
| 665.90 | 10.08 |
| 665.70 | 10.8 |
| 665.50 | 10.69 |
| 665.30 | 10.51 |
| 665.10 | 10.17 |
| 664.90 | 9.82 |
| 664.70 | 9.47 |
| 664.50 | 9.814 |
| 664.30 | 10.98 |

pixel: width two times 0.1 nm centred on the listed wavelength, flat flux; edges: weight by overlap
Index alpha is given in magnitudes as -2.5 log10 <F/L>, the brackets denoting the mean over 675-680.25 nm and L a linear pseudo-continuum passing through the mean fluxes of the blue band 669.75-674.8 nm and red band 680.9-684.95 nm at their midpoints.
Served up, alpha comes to 0.22 mag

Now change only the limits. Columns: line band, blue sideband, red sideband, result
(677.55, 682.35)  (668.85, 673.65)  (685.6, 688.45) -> 0.19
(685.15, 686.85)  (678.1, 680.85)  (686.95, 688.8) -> 0.02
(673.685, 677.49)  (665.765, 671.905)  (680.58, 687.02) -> 0.14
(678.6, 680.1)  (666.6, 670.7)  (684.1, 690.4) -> 0.02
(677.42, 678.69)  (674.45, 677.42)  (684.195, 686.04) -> -0.06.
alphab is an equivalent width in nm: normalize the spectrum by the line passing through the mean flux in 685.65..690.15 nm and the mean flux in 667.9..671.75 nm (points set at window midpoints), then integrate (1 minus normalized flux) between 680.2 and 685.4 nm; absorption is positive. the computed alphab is 0.39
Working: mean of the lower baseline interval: 12.6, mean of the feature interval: 9.76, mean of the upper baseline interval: 9.76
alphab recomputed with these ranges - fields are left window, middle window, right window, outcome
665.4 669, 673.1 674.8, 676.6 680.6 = -0.376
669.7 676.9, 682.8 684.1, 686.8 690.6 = 0.100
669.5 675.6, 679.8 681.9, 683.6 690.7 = 0.295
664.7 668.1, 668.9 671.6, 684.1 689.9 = -0.484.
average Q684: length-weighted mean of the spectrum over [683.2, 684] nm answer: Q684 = 10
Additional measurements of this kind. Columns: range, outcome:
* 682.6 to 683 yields 9.74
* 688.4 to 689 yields 9.95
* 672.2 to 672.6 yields 10.6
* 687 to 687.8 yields 9.65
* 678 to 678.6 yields 9.99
